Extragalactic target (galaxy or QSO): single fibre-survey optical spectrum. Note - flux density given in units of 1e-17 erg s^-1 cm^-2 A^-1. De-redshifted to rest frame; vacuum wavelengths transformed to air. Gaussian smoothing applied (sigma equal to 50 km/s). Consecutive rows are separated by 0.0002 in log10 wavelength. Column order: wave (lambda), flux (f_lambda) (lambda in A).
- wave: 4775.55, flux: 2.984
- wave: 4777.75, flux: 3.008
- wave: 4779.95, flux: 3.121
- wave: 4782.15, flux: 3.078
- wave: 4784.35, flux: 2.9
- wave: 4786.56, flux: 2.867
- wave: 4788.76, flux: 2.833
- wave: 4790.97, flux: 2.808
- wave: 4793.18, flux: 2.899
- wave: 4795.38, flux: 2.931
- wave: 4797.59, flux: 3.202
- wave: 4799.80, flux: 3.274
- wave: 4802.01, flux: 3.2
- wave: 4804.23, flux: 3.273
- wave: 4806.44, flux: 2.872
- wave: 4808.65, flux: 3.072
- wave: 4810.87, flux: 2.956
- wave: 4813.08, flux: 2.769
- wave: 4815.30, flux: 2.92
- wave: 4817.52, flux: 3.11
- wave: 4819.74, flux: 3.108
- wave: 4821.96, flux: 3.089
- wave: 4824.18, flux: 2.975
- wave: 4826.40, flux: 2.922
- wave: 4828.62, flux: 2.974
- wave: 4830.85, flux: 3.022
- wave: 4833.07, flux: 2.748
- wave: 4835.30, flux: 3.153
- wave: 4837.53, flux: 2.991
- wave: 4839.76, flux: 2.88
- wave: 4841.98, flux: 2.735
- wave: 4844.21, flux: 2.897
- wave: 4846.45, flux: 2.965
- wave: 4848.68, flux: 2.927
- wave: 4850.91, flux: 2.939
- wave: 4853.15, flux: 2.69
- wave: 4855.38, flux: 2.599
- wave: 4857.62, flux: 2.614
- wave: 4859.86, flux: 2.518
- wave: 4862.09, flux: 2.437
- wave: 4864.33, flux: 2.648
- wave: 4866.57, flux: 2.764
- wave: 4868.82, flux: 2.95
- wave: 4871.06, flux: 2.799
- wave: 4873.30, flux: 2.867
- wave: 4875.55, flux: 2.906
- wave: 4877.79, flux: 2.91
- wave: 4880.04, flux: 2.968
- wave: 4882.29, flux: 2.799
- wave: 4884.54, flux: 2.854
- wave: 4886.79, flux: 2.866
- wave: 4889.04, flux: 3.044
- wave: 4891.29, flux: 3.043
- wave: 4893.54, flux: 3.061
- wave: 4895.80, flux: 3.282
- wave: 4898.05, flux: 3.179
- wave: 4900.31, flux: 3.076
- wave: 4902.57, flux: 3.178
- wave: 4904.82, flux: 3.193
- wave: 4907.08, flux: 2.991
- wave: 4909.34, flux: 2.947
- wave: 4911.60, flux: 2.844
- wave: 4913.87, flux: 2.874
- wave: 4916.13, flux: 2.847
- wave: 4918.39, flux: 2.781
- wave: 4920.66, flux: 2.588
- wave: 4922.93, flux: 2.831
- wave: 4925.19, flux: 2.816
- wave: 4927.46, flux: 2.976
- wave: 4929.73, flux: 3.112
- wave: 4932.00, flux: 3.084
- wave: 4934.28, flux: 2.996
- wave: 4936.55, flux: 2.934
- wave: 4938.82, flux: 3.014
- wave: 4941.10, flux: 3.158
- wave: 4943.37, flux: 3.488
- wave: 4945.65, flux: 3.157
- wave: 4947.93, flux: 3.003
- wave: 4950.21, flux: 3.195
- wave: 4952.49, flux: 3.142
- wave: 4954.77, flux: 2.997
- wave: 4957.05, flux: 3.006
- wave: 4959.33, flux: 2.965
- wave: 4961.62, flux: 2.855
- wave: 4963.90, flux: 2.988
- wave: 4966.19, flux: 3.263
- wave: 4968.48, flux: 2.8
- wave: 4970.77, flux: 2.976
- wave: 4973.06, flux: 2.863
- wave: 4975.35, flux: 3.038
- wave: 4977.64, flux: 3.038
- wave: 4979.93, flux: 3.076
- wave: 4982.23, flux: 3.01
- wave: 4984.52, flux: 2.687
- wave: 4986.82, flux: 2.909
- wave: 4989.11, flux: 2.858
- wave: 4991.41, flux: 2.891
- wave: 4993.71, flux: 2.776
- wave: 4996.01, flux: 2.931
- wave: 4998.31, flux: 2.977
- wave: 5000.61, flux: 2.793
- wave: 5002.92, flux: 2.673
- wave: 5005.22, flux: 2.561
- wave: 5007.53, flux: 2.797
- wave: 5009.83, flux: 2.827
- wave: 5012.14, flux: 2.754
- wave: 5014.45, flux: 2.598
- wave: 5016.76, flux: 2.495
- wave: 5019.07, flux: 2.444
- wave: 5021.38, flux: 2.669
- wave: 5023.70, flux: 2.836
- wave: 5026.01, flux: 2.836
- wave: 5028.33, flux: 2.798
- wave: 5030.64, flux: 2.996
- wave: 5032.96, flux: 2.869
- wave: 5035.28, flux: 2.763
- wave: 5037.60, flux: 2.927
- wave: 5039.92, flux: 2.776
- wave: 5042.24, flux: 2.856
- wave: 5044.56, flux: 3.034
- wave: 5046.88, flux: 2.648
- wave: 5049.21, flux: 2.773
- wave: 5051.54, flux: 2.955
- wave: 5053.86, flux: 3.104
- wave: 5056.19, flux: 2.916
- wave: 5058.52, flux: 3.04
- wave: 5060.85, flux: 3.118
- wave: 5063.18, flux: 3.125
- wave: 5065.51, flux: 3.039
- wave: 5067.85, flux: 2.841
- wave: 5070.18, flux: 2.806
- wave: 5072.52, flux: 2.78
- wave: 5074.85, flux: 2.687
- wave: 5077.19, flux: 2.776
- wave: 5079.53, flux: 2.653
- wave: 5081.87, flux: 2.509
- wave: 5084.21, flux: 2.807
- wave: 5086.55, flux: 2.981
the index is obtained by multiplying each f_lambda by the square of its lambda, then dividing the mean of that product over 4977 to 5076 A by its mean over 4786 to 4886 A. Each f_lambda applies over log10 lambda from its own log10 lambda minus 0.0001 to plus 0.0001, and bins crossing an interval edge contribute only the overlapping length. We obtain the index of 1.06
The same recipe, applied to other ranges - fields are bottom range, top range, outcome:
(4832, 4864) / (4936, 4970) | 1.15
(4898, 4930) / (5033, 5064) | 1.05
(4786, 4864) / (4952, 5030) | 1.05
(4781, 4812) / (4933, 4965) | 1.08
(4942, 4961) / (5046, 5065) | 0.99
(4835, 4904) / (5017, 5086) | 1.06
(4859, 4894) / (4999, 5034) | 1.02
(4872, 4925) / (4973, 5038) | 1.00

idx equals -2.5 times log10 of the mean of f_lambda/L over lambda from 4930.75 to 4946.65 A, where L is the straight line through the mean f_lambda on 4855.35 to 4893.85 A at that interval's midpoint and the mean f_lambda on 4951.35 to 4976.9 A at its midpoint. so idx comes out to -0.06 mag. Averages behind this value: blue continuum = 2.81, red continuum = 2.99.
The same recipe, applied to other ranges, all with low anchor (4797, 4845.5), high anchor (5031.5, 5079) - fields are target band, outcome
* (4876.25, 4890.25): 0.02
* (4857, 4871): 0.12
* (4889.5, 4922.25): -0.01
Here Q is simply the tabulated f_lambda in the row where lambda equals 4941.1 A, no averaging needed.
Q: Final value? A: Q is 3.158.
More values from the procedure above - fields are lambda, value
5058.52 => 3.04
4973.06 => 2.863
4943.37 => 3.488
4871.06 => 2.799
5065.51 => 3.039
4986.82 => 2.909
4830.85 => 3.022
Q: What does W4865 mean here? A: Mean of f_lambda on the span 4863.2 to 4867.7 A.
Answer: 2.7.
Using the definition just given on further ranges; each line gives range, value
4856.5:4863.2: 2.52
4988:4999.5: 2.89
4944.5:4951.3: 3.12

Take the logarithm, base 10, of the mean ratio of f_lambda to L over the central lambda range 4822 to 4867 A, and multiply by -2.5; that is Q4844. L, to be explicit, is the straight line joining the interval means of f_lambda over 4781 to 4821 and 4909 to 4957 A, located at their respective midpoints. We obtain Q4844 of 0.06 mag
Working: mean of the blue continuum 3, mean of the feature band 2.83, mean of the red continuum 2.99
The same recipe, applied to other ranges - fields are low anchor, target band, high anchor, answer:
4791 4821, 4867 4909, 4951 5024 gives -0.013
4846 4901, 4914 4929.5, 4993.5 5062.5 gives 0.008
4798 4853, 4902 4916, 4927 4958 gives 0.027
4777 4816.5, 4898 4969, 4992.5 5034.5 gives -0.060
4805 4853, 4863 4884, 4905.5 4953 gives 0.047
